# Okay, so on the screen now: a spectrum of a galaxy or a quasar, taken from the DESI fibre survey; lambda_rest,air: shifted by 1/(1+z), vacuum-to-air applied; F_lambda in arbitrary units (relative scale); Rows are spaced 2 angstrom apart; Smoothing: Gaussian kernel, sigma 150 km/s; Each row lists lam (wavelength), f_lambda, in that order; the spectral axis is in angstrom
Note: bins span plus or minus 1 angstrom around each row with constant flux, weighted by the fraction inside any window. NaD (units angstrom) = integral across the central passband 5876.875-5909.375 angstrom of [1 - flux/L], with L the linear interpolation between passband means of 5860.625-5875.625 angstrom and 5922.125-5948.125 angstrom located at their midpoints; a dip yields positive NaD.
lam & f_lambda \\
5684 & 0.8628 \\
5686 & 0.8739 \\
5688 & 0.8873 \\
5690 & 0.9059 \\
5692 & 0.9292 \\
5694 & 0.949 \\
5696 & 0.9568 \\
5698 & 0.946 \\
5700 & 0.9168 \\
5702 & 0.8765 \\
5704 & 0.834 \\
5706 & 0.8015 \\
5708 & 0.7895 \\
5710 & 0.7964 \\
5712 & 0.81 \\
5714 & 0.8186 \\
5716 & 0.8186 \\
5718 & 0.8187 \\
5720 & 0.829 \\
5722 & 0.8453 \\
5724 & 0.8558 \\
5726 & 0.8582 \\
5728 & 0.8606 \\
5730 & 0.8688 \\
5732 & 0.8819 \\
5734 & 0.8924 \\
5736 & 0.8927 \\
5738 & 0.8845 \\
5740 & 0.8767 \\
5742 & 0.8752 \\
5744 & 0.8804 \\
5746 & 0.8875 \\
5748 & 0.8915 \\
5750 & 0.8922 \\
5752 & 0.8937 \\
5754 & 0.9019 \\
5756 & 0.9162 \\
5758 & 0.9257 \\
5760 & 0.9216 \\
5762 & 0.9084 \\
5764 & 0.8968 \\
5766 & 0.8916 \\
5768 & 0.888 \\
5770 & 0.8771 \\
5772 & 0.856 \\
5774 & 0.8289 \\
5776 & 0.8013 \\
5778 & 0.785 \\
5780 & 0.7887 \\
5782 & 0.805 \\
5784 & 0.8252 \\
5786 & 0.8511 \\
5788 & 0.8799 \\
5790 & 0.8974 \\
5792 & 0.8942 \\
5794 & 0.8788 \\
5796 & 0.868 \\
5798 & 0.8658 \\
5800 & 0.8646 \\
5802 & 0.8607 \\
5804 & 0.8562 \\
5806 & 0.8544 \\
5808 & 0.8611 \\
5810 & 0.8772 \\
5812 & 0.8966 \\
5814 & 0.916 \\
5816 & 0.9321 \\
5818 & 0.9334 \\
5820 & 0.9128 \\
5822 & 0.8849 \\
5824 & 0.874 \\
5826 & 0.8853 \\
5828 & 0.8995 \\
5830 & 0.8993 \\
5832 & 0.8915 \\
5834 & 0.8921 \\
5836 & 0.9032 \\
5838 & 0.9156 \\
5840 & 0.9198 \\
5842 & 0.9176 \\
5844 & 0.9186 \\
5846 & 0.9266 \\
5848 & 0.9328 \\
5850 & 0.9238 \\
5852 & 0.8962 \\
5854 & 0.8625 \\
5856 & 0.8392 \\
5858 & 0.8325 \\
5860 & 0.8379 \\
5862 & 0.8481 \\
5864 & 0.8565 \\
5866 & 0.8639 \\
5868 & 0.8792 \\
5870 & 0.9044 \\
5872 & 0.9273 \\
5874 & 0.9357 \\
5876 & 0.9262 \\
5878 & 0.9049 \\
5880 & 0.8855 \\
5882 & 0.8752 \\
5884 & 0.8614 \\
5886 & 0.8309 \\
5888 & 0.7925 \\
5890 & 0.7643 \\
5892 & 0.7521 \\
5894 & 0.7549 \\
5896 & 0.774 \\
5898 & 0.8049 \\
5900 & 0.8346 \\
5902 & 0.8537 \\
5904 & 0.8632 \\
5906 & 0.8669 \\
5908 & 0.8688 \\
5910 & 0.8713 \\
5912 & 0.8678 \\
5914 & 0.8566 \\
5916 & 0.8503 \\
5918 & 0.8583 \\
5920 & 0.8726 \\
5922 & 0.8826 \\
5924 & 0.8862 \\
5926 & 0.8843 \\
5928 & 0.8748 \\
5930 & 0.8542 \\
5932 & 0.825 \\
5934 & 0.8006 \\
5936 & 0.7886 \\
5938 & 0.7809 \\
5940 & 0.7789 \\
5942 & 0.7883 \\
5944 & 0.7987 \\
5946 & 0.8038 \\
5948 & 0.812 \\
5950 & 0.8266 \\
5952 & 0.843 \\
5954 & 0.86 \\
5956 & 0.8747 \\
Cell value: 1.2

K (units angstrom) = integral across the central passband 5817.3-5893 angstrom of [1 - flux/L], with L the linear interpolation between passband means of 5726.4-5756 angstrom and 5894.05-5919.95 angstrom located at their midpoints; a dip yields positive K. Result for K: -2.1 angstrom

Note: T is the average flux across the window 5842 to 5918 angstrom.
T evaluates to 0.861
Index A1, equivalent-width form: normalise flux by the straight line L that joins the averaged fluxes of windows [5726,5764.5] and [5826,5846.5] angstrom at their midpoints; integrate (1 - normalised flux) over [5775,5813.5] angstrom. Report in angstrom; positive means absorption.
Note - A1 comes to 2.0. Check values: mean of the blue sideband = 0.891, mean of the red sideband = 0.907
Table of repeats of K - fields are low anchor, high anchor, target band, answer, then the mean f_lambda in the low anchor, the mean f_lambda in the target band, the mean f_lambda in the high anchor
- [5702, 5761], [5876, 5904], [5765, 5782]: 0.3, 0.863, 0.838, 0.827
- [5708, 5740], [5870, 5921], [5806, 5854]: -3.0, 0.848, 0.903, 0.851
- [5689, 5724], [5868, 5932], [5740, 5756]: -0.6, 0.861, 0.89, 0.856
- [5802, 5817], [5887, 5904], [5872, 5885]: -1.4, 0.883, 0.9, 0.796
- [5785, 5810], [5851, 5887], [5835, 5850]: -0.8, 0.87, 0.919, 0.876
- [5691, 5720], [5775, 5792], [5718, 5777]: -2.2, 0.86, 0.878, 0.833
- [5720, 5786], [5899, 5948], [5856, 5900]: 0.1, 0.87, 0.848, 0.842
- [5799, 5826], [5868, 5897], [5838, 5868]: -0.7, 0.886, 0.885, 0.85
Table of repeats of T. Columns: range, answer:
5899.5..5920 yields 0.86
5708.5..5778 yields 0.867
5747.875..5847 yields 0.882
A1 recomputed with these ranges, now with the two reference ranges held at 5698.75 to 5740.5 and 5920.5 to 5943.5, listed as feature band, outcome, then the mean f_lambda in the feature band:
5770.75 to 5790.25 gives 0.3 angstrom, 0.83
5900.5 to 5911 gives -0.4 angstrom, 0.863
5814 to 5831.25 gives -1.3 angstrom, 0.903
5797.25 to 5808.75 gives -0.2 angstrom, 0.86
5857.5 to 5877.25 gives -1.1 angstrom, 0.883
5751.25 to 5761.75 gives -0.8 angstrom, 0.912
